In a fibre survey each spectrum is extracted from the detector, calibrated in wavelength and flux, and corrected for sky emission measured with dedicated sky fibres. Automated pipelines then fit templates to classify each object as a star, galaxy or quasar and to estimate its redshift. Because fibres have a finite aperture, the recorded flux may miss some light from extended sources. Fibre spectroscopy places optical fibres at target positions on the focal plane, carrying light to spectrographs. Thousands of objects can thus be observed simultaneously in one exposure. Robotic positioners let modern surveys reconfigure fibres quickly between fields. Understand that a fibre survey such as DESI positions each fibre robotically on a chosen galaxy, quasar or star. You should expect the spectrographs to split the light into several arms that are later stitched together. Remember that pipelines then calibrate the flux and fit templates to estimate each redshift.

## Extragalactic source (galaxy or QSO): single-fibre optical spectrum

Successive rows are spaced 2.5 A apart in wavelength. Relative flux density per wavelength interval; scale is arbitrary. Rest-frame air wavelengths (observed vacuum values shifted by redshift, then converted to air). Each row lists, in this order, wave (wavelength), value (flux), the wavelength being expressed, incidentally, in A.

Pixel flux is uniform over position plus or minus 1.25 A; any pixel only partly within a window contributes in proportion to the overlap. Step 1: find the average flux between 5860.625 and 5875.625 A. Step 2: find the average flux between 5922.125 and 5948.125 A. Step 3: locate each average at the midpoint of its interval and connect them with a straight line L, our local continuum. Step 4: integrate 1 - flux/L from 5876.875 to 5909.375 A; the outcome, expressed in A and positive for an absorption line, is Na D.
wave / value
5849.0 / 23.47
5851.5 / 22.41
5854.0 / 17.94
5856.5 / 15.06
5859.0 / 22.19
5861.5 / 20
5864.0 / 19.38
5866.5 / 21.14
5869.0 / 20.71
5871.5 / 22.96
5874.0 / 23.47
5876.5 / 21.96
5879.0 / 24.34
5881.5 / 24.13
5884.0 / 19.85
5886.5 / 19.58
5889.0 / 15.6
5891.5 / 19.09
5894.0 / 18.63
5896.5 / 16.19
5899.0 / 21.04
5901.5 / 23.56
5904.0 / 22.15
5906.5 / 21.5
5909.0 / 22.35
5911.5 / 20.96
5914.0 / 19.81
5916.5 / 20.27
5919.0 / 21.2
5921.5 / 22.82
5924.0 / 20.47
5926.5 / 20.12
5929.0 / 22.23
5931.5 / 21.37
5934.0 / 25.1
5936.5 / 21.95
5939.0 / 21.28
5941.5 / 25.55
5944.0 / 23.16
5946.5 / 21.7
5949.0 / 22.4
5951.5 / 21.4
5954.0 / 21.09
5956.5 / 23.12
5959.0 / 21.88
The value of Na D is 1.6 A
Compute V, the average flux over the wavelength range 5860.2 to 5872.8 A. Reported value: 20.9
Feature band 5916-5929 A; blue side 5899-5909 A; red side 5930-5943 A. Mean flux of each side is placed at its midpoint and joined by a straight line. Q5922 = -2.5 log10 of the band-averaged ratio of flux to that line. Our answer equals 0.08 mag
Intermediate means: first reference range 22.2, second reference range 23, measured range 21.1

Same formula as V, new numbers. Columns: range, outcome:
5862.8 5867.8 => 20.3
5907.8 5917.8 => 20.8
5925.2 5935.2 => 22.2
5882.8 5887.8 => 19.7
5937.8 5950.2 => 22.8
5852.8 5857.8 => 16.5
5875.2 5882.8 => 23.5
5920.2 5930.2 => 21.4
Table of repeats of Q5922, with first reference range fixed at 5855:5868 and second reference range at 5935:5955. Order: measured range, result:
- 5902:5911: -0.049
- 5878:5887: -0.095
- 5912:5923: 0.022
